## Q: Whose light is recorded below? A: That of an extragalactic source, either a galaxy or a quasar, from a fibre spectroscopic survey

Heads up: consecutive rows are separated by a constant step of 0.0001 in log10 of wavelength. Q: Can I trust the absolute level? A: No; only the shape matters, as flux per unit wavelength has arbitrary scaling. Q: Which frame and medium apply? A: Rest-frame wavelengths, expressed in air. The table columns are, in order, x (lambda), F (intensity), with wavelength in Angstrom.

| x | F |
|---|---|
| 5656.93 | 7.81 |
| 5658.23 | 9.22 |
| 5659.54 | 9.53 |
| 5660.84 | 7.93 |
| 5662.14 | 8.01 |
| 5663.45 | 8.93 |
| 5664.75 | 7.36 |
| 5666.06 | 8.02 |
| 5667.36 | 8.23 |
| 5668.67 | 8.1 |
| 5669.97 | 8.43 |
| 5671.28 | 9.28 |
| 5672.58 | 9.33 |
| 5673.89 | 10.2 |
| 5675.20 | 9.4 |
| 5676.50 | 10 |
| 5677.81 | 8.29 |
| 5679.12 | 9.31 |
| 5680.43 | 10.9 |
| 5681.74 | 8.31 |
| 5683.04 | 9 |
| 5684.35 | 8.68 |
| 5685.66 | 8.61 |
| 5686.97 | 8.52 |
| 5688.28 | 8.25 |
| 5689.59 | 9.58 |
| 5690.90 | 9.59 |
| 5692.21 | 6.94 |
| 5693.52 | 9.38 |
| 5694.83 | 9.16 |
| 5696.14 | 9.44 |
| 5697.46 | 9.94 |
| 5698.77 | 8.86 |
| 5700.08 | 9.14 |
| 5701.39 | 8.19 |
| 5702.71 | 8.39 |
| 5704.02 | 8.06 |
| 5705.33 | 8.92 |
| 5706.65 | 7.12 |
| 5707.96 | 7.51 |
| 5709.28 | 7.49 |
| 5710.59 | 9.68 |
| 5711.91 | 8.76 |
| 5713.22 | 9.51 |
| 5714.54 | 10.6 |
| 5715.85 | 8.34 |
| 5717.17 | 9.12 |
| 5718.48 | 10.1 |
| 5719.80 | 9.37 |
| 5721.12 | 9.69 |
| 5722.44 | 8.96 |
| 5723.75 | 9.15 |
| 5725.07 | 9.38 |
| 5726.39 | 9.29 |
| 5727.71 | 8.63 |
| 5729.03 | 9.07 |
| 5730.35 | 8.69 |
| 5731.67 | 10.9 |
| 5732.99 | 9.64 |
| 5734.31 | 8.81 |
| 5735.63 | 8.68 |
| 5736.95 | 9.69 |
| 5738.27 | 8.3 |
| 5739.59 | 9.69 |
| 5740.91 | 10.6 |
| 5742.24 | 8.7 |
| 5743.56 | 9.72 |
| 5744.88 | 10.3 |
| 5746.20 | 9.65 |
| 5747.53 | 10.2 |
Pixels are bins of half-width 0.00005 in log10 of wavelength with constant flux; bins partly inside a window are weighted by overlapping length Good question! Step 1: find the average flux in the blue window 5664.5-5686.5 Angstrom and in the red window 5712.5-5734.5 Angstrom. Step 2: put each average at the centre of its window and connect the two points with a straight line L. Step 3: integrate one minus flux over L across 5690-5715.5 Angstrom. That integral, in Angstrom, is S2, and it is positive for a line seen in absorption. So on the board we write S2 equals 1.1 Angstrom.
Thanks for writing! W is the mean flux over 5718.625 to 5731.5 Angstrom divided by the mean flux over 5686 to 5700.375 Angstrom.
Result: 1.0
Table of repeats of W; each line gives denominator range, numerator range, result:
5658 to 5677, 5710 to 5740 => 1.06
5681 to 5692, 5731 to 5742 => 1.08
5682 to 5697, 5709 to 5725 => 1.05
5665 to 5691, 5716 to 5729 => 1.03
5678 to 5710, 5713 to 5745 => 1.08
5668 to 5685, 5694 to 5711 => 0.94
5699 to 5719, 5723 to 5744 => 1.07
